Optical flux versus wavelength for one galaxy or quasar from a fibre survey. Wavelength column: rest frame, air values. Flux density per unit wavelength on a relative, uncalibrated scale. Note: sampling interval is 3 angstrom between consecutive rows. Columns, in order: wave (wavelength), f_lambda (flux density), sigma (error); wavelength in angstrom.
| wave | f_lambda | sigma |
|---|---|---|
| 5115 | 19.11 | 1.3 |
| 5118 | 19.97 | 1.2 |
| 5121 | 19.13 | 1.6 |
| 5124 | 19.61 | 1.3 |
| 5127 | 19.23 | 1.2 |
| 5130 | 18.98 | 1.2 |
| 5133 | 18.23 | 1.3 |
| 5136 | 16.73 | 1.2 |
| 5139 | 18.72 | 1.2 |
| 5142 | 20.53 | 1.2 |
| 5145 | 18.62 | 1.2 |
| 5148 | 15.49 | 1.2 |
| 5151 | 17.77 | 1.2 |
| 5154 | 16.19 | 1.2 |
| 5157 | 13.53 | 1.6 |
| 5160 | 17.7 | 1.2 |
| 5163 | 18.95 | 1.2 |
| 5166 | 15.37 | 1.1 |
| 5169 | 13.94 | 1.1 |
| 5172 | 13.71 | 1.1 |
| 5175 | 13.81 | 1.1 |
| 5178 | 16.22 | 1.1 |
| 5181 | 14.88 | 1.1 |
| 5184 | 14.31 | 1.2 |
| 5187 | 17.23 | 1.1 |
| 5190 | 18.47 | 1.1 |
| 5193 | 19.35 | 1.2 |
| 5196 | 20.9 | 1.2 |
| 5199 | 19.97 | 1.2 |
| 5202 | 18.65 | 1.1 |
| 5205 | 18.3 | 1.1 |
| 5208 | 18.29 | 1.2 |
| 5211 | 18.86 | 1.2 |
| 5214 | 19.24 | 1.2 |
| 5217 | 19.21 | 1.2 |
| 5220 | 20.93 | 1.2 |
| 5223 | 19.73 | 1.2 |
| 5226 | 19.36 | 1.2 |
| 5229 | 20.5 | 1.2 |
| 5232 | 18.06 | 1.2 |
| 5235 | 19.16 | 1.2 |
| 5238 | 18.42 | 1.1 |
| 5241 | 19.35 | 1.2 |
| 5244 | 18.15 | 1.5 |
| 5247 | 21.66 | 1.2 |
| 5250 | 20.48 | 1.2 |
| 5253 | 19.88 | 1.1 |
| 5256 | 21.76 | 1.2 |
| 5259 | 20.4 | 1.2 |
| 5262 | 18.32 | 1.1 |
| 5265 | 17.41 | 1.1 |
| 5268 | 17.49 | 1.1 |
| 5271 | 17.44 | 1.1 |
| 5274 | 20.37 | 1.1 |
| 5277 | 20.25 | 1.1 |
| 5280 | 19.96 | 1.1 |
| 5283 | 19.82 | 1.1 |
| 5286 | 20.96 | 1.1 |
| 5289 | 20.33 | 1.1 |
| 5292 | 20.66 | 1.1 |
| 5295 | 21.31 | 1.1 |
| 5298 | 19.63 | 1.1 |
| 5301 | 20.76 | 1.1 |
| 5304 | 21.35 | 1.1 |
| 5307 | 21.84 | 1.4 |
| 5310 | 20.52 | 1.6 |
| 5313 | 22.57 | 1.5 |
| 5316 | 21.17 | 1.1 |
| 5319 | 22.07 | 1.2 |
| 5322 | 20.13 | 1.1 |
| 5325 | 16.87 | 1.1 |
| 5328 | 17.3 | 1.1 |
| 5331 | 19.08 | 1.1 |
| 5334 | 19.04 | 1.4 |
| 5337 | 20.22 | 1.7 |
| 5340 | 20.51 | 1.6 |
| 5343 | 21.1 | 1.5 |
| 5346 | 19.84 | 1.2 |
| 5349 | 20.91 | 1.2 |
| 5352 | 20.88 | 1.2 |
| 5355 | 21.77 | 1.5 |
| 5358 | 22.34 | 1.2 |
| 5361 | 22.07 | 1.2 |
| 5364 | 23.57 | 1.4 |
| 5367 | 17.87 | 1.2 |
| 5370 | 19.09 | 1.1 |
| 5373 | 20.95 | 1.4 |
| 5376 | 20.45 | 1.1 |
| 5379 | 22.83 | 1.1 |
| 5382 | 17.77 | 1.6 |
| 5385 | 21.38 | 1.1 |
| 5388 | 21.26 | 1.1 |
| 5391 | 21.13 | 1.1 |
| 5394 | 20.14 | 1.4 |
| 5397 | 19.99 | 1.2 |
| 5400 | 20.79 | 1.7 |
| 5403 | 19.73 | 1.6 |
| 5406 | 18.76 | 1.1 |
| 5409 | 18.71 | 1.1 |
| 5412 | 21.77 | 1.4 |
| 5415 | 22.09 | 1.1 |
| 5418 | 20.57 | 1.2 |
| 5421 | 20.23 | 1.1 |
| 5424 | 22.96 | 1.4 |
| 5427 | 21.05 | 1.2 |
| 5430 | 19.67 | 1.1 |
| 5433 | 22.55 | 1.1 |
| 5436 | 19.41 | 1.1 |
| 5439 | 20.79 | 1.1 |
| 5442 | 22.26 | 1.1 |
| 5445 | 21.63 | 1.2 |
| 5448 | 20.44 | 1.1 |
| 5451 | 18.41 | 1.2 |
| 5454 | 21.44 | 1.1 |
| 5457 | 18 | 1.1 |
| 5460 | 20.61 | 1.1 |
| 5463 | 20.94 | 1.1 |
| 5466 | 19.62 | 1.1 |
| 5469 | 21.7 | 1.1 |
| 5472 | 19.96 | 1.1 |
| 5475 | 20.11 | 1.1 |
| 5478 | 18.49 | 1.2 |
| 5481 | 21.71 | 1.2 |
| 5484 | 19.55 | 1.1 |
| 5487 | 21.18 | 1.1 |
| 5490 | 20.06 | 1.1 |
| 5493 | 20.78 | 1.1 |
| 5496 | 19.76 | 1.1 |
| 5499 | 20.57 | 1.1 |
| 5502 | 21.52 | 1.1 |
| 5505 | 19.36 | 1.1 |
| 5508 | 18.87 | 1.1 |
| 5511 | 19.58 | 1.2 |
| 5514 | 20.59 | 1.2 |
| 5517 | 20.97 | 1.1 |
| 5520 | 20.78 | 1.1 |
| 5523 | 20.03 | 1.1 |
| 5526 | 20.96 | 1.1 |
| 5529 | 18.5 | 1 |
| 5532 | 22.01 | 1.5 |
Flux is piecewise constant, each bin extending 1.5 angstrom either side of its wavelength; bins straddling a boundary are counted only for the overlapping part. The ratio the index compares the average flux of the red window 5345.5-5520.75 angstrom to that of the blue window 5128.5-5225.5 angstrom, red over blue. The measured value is 1.17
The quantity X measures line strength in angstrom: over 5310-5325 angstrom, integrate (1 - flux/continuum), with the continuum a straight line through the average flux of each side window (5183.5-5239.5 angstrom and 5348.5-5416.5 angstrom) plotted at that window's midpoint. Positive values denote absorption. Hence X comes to -0.7 angstrom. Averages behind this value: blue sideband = 19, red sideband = 20.7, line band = 20.9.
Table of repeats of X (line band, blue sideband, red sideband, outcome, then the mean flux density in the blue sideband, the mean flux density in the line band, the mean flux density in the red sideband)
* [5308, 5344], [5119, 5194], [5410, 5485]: -1.7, 17.1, 20.1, 20.6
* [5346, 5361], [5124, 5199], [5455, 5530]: -2.0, 17.1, 21.4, 20.2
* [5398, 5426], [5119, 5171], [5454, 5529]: -1.4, 17.6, 20.6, 20.2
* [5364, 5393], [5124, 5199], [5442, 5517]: -1.8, 17.1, 20.5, 20.3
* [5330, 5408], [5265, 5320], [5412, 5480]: -0.1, 20.4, 20.5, 20.6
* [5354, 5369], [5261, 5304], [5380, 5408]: -1.1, 19.7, 21.4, 20.1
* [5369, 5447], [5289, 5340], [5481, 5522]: -1.5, 20.3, 20.7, 20.3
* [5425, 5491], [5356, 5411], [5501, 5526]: -0.3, 20.5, 20.5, 20.2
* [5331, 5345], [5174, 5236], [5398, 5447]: -0.2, 18.4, 20.1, 20.8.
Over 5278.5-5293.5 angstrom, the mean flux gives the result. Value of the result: 20.3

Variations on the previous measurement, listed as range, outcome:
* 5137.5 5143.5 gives 19.6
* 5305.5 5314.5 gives 21.6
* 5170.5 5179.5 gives 14.6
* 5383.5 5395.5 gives 21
